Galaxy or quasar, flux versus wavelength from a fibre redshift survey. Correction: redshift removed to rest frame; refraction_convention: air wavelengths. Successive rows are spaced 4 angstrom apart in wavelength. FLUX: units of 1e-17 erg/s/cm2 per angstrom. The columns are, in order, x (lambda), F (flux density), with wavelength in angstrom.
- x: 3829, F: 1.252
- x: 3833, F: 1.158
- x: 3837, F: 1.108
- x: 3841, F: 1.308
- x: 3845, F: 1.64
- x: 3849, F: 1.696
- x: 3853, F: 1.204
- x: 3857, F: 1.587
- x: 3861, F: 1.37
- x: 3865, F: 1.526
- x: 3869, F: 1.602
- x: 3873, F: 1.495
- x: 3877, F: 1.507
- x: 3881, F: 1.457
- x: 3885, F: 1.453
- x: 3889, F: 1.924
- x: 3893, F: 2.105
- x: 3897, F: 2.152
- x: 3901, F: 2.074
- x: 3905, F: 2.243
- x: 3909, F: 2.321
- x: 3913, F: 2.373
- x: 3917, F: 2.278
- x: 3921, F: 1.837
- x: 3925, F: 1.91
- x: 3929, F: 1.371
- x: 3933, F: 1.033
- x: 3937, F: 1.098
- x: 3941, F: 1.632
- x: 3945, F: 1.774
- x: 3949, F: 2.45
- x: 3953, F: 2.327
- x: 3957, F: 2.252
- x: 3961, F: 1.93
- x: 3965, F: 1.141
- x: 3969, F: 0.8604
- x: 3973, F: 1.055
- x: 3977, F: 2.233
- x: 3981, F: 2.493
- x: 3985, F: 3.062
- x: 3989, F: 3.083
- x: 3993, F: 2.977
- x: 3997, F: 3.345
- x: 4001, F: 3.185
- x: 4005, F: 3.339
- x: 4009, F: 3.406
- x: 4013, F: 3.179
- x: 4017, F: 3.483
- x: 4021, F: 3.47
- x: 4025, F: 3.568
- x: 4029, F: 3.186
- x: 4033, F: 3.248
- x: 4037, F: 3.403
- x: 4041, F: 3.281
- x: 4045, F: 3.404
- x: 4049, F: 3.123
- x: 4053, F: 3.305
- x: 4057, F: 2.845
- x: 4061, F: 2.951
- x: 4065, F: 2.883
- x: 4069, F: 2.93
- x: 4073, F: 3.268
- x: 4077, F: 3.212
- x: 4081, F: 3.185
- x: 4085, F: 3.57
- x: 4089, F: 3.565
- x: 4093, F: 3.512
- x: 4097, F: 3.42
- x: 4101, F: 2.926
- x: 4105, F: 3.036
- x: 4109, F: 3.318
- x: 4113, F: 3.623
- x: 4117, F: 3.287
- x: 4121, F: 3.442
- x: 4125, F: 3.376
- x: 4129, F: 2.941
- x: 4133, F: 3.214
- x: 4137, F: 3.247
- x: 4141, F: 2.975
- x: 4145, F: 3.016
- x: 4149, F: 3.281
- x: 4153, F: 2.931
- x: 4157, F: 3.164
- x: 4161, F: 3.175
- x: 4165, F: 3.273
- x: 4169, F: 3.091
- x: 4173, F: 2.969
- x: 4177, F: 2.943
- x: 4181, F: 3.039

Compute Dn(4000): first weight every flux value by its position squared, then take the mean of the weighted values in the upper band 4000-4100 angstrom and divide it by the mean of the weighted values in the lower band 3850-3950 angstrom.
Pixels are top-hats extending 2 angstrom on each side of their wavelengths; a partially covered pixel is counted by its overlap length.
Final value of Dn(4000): 2.02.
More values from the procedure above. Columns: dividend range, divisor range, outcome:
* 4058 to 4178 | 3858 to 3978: 2.01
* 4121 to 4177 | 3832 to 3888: 2.49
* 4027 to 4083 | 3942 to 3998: 1.51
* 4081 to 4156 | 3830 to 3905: 2.32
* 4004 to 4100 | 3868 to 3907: 1.97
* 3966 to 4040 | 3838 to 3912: 1.82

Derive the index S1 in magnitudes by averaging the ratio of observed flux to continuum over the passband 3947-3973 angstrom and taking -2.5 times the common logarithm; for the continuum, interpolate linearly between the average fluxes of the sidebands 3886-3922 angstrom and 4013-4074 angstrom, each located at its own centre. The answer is 0.40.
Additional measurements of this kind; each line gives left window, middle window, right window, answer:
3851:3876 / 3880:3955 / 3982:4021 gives 0.122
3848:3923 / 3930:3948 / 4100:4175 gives 0.408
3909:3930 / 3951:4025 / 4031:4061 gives 0.030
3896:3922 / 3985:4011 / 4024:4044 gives -0.072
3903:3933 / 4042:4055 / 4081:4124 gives -0.112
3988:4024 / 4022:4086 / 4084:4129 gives 0.036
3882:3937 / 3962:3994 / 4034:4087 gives 0.201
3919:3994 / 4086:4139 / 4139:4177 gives -0.174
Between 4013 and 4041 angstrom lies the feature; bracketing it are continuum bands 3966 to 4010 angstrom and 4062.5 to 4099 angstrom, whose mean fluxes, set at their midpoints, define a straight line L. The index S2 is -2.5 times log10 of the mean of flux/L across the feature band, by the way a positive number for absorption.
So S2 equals -0.172 mag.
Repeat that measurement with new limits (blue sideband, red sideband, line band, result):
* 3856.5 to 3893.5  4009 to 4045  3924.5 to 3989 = 0.36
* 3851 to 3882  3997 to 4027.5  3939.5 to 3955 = 0.22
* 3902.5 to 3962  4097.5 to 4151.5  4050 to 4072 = -0.08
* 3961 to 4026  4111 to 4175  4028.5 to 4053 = -0.15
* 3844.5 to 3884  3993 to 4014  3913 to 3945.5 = 0.36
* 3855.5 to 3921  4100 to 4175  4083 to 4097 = -0.21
